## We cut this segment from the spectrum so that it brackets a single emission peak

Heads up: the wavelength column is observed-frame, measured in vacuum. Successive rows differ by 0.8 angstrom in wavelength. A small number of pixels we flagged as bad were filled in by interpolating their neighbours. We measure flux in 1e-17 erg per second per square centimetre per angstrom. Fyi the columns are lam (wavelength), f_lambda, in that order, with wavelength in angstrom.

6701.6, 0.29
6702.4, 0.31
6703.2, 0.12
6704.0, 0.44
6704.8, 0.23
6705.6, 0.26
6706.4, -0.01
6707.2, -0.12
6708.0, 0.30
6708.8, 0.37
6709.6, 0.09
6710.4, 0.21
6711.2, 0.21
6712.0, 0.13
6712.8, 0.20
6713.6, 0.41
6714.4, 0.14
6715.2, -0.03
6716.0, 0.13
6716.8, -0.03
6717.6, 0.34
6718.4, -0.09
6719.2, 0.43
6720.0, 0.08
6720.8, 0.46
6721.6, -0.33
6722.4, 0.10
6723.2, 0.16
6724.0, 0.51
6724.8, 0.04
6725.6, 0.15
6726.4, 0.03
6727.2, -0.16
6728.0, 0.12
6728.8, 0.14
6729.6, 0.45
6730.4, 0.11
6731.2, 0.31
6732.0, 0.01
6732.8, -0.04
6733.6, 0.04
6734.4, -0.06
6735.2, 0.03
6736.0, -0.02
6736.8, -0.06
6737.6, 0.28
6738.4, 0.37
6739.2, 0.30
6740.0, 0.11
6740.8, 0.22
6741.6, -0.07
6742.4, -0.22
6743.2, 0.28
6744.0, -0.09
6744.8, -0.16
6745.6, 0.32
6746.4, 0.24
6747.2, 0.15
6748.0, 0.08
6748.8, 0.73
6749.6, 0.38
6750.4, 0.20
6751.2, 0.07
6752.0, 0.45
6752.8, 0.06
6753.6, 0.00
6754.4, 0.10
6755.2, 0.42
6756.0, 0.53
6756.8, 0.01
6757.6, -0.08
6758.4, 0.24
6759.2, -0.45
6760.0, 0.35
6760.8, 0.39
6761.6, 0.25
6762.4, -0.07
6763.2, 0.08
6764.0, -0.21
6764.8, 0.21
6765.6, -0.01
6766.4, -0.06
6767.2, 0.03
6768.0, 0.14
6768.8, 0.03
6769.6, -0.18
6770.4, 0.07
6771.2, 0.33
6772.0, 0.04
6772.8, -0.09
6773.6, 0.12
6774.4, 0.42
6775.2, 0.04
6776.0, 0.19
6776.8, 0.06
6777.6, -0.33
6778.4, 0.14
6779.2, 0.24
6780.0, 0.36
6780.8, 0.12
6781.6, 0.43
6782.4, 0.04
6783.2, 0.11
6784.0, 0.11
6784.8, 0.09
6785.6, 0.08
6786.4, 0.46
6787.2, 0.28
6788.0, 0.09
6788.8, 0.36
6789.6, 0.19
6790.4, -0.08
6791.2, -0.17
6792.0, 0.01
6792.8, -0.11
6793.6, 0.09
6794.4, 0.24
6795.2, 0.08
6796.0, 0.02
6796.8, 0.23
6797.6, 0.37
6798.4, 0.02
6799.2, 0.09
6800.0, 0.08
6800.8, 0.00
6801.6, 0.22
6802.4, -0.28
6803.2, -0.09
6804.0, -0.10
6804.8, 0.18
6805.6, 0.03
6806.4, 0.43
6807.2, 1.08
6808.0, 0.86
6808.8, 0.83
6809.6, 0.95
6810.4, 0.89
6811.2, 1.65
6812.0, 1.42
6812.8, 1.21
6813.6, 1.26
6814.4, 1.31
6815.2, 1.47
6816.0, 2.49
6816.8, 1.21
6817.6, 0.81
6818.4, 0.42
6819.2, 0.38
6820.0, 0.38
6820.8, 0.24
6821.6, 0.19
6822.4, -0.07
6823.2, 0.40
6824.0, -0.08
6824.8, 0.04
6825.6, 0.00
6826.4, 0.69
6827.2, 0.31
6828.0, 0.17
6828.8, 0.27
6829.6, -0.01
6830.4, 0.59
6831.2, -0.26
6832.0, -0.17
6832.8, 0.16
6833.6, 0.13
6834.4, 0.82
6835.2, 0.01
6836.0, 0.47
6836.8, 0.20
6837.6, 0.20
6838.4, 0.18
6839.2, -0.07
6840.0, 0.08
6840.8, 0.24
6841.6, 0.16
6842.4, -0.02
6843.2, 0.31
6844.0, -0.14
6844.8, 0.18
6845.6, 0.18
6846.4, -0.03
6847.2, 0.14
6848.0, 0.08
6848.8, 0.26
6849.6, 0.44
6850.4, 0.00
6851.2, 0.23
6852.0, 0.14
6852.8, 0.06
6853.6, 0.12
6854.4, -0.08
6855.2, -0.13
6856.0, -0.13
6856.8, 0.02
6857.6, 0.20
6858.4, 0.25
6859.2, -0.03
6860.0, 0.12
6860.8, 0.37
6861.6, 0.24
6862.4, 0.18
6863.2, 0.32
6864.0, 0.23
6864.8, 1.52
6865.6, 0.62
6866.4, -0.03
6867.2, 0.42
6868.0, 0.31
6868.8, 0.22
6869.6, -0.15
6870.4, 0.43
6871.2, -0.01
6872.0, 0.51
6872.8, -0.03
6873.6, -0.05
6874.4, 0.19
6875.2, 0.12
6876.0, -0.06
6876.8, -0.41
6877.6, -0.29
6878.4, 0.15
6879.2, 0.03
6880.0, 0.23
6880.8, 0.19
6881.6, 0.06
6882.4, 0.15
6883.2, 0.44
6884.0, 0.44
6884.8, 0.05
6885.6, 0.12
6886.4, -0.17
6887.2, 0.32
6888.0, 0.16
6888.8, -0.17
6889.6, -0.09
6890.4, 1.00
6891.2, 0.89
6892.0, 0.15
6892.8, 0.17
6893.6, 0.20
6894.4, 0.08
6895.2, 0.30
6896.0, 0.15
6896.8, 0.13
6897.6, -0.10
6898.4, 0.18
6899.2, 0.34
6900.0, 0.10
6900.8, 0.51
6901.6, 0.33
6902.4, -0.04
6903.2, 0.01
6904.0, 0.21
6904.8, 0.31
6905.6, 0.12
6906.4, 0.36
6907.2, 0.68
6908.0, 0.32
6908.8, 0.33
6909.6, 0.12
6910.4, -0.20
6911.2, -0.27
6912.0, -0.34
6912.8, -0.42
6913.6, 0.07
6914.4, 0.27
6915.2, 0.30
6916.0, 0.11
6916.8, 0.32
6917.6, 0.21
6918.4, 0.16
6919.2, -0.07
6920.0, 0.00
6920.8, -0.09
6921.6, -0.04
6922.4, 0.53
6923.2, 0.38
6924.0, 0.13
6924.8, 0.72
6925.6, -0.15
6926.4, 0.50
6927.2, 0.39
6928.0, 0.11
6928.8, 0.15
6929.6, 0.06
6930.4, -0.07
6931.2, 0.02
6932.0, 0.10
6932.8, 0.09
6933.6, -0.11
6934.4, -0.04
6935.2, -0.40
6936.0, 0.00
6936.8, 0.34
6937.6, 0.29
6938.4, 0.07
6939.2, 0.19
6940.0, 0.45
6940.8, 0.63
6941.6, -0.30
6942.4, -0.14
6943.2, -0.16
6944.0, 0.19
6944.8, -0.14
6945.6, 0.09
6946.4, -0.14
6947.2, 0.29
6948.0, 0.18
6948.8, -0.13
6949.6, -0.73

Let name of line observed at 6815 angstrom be [O II]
